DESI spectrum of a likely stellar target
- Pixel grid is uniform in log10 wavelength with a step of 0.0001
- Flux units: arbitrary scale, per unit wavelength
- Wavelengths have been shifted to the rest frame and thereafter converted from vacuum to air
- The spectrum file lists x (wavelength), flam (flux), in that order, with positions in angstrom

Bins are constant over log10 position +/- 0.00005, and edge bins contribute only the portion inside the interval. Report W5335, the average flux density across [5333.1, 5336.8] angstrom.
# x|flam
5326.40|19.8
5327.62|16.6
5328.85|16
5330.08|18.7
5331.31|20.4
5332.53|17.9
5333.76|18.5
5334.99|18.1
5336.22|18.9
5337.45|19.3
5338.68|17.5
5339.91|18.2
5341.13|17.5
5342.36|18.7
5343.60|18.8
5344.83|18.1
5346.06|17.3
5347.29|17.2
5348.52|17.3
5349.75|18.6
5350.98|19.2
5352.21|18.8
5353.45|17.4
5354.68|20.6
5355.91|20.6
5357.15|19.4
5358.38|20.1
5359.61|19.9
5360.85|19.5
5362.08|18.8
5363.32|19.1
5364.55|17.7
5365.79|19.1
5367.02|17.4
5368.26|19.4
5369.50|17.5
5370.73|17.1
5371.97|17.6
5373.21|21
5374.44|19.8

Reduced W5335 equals 18.5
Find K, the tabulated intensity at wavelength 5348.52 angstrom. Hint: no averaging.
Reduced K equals 17.3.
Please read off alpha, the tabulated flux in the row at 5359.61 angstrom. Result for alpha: 19.9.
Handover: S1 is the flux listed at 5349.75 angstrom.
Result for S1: 18.6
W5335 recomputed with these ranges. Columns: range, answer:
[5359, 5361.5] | 19.7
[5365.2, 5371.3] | 18.1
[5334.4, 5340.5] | 18.4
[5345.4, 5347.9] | 17.3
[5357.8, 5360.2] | 20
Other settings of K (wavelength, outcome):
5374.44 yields 19.8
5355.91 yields 20.6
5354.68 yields 20.6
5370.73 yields 17.1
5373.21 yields 21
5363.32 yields 19.1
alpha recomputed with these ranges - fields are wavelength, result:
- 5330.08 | 18.7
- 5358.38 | 20.1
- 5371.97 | 17.6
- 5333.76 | 18.5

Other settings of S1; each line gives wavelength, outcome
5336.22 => 18.9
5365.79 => 19.1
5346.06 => 17.3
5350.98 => 19.2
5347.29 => 17.2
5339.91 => 18.2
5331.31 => 20.4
